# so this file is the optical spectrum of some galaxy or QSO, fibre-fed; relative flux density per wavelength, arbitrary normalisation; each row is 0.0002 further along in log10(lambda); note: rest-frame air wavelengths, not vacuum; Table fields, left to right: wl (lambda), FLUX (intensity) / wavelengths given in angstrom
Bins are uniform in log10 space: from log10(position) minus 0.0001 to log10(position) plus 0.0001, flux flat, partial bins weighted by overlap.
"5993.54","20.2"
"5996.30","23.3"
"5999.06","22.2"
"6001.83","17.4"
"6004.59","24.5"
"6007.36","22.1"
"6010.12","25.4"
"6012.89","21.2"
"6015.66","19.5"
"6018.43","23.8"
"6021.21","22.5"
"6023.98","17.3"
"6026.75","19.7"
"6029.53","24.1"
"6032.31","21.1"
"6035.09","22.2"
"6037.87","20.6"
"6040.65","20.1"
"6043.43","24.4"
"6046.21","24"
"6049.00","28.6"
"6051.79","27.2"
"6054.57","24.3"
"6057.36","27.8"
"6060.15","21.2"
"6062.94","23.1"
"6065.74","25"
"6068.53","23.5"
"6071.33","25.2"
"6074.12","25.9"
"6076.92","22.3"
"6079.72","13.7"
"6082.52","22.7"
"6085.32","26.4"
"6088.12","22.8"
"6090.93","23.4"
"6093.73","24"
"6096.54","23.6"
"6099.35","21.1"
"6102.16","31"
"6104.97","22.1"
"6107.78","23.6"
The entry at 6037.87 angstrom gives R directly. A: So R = 20.6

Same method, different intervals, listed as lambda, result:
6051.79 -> 27.2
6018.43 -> 23.8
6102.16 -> 31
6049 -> 28.6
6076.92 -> 22.3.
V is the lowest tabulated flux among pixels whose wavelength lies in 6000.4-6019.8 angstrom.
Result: 17.4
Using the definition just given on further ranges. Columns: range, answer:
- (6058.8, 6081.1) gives 13.7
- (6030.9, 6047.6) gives 20.1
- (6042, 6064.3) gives 21.2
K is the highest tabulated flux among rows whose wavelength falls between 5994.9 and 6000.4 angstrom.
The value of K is 23.3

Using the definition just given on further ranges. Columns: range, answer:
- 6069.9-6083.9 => 25.9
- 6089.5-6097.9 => 24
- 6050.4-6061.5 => 27.8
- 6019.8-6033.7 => 24.1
